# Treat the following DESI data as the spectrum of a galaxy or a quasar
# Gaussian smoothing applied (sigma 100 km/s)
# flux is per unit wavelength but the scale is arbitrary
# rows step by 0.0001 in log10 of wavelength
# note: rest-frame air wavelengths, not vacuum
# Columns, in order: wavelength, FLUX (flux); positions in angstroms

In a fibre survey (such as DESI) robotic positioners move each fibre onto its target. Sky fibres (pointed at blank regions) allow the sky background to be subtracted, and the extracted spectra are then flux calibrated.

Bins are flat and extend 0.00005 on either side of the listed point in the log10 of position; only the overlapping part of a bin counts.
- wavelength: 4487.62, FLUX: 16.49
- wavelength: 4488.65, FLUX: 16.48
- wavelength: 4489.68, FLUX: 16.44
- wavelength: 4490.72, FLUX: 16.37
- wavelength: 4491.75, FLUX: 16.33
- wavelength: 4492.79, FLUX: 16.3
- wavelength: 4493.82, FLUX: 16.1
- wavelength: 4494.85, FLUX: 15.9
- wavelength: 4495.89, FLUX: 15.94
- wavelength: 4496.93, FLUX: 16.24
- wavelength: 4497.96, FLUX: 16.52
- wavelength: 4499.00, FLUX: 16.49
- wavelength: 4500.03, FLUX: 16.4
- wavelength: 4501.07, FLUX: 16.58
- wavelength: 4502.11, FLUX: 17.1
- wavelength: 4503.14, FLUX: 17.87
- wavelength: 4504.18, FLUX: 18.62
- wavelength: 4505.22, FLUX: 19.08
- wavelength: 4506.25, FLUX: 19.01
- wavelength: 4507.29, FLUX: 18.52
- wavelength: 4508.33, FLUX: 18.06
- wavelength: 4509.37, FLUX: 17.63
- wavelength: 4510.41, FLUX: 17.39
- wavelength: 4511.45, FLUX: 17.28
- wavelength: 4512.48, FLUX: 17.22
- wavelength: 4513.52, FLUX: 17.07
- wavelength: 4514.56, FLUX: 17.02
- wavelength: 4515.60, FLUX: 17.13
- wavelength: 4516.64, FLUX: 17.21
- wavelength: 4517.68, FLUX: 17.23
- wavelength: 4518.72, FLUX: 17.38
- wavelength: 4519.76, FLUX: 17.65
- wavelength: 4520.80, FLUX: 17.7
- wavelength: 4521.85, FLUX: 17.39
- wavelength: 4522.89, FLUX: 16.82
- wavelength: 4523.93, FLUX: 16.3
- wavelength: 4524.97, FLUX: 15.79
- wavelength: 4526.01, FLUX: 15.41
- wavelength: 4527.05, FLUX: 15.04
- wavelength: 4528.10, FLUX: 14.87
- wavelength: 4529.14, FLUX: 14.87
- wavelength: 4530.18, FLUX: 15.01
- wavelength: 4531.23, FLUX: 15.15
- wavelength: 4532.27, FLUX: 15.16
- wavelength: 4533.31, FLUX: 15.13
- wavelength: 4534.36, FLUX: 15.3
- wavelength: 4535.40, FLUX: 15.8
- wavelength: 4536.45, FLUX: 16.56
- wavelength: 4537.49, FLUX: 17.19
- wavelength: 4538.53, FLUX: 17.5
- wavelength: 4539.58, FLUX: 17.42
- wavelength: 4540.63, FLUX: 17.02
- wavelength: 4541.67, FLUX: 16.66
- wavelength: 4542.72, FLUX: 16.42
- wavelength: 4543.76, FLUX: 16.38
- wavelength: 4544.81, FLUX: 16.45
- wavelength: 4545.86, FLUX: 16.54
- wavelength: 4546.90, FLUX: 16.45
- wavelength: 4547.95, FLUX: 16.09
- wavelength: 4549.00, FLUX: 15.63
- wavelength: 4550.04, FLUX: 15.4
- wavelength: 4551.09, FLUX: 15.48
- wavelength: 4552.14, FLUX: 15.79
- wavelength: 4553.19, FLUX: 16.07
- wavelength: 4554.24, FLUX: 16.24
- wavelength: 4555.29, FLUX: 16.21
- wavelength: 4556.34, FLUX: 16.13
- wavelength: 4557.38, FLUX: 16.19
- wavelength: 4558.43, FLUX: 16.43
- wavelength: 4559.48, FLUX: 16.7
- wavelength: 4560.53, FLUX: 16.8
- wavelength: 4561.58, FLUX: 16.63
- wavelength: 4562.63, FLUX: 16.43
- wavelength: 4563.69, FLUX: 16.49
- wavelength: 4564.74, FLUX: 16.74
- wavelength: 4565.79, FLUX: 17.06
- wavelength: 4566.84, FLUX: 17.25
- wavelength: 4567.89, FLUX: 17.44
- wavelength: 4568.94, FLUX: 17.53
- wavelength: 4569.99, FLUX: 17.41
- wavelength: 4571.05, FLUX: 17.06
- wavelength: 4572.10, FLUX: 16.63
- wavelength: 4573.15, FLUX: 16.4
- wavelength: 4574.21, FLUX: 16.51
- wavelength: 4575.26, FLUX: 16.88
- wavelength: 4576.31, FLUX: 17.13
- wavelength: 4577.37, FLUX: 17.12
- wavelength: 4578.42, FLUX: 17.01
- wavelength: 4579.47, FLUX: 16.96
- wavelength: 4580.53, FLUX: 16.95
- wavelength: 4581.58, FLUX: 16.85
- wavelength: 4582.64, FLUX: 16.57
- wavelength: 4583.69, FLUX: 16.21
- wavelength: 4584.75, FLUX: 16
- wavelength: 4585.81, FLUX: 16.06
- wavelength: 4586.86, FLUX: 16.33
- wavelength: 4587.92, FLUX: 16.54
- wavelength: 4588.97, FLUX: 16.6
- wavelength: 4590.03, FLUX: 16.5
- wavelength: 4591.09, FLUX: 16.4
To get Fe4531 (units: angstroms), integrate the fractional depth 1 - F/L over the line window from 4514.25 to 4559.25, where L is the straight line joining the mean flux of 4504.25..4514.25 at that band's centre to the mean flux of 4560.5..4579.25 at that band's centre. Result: 3.1 angstroms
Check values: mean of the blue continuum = 17.9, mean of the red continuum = 16.9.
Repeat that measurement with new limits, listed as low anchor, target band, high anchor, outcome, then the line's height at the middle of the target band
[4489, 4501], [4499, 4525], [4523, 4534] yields -2.7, 15.8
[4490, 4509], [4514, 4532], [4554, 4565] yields 0.5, 16.8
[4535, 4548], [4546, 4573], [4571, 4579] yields 0.4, 16.8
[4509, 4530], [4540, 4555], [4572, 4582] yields 0.5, 16.8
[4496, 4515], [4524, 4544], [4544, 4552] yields 0.6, 16.5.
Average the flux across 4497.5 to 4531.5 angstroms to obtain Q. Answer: 16.9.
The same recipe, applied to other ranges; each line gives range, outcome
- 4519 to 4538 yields 16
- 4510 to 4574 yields 16.5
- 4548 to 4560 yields 16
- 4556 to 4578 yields 16.8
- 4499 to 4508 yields 17.8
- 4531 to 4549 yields 16.3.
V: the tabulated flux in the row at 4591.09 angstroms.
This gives 16.4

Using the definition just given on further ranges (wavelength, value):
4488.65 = 16.48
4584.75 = 16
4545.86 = 16.54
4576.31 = 17.13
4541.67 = 16.66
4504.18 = 18.62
